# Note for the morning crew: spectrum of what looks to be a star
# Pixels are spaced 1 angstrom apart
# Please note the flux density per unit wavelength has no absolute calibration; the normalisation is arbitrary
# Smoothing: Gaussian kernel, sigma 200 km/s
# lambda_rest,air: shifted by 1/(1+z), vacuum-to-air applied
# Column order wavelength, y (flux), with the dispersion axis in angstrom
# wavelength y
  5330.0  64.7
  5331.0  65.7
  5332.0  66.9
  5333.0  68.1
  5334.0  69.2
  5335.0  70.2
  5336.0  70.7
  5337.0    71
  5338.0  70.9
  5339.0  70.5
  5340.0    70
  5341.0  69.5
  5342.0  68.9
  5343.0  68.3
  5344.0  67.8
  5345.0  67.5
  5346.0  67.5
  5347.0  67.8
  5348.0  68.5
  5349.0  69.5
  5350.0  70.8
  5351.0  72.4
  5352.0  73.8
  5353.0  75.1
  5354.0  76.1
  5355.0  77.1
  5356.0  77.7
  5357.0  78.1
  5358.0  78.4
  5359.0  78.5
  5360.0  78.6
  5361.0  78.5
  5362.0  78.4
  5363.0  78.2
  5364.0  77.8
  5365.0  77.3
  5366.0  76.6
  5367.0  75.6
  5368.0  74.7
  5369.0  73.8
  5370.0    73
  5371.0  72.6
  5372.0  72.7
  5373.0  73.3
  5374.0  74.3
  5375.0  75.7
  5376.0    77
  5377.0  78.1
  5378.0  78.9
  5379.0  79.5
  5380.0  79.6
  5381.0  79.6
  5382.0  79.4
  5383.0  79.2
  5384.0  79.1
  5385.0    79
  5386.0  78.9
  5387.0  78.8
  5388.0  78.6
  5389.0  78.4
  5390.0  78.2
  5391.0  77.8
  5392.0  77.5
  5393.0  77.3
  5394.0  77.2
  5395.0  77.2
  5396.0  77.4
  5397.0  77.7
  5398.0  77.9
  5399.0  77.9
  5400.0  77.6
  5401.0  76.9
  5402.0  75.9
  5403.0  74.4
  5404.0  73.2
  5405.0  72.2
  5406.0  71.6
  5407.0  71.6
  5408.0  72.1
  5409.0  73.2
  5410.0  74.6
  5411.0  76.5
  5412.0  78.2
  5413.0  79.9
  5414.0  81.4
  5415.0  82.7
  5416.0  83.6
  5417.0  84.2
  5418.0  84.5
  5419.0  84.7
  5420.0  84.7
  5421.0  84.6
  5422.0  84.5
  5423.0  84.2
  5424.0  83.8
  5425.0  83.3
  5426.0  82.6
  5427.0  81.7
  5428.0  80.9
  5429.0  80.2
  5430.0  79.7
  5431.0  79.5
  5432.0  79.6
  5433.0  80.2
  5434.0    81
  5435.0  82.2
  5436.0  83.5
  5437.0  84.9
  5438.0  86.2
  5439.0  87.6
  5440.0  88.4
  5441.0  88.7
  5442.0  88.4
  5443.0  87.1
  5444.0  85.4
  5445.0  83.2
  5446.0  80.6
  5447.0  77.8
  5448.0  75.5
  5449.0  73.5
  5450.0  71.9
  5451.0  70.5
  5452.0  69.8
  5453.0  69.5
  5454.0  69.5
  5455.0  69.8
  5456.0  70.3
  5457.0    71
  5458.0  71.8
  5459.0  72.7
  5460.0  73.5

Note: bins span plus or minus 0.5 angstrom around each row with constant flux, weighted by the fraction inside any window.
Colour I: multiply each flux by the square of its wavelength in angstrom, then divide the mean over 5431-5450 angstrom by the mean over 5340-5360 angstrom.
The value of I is 1.2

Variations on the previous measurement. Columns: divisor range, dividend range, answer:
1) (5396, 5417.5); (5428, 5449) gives 1.09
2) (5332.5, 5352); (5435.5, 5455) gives 1.19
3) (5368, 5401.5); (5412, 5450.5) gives 1.09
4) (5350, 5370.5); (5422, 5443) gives 1.12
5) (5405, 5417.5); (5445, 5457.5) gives 0.96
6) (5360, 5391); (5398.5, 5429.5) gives 1.04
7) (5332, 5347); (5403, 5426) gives 1.18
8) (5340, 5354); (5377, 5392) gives 1.14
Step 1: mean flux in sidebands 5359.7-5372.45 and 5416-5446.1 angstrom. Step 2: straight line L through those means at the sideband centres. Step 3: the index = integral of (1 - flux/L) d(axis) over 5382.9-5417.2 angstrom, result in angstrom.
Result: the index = 1.2 angstrom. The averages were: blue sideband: 76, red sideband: 83.7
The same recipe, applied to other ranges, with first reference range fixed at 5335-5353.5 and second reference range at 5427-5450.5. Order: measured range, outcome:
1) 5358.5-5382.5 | -1.1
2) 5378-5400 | -0.8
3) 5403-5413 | 0.5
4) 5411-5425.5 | -0.6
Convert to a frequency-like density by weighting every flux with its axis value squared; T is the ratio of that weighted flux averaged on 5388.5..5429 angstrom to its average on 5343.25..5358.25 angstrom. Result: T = 1.1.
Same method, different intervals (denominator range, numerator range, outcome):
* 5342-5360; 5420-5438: 1.17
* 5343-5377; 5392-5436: 1.09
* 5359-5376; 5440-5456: 1.05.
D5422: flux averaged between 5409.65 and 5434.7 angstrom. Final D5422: 81.7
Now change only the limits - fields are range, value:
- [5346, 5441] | 78.2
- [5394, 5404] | 76.8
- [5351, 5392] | 77.1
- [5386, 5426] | 78.7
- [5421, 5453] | 81.4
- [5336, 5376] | 73.5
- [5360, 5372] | 76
